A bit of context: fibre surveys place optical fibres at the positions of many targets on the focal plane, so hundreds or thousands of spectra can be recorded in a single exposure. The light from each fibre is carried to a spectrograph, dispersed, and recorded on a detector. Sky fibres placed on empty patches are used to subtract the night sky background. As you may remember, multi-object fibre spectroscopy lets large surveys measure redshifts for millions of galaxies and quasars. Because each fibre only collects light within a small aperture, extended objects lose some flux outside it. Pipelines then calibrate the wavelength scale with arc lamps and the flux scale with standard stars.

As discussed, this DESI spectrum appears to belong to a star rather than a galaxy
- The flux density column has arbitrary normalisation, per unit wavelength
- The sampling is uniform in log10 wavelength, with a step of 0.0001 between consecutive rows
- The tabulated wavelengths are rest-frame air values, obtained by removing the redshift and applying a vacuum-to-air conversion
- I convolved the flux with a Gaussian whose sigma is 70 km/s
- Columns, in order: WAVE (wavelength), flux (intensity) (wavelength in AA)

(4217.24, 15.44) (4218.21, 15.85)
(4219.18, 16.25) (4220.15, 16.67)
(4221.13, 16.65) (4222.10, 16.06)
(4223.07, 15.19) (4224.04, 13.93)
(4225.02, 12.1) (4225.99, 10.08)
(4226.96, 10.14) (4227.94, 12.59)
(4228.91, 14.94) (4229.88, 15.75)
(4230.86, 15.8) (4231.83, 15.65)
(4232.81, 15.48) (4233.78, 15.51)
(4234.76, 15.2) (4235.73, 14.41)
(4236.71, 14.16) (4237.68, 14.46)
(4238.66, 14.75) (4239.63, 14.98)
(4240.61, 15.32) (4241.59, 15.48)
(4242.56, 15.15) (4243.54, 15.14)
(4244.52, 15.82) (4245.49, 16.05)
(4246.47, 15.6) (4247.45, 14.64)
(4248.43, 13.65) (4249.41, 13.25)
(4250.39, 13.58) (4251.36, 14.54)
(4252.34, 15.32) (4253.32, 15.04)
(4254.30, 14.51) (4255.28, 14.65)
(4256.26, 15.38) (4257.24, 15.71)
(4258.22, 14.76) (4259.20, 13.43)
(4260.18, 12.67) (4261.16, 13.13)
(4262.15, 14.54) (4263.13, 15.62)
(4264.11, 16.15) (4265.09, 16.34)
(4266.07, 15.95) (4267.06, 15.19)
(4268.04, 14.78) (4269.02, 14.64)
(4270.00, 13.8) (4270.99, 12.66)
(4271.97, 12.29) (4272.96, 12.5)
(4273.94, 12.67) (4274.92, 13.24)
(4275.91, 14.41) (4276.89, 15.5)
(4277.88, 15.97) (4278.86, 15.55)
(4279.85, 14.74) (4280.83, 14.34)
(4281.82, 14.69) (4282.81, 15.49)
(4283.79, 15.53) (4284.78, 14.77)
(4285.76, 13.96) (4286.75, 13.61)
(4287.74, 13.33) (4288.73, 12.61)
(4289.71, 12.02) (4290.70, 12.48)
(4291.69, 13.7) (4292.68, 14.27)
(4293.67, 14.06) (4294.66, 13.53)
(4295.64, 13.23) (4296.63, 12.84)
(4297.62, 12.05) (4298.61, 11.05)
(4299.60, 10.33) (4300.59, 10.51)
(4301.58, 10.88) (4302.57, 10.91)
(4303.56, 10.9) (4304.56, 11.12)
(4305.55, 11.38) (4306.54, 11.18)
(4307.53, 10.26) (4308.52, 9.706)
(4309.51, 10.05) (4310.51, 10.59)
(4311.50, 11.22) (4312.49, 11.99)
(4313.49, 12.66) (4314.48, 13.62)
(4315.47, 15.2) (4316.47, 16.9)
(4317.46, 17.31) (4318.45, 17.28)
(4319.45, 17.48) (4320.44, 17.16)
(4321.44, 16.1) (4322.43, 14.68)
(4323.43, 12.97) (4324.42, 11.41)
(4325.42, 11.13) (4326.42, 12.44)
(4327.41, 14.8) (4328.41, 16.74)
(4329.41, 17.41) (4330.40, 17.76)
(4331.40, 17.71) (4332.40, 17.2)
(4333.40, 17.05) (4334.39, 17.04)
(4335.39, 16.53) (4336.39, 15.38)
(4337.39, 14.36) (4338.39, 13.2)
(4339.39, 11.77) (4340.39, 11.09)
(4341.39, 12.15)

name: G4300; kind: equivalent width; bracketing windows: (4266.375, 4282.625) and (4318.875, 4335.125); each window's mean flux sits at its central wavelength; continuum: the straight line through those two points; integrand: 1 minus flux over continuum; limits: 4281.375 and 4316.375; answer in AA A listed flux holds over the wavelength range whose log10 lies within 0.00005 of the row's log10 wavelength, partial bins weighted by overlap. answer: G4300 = 5.5 AA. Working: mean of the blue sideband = 14.2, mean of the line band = 12.5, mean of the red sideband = 15.6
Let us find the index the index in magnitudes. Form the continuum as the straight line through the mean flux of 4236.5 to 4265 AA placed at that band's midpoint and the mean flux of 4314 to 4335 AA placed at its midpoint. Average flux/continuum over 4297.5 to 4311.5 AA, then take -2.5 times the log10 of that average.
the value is 0.39 mag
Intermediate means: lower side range 14.8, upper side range 15.7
